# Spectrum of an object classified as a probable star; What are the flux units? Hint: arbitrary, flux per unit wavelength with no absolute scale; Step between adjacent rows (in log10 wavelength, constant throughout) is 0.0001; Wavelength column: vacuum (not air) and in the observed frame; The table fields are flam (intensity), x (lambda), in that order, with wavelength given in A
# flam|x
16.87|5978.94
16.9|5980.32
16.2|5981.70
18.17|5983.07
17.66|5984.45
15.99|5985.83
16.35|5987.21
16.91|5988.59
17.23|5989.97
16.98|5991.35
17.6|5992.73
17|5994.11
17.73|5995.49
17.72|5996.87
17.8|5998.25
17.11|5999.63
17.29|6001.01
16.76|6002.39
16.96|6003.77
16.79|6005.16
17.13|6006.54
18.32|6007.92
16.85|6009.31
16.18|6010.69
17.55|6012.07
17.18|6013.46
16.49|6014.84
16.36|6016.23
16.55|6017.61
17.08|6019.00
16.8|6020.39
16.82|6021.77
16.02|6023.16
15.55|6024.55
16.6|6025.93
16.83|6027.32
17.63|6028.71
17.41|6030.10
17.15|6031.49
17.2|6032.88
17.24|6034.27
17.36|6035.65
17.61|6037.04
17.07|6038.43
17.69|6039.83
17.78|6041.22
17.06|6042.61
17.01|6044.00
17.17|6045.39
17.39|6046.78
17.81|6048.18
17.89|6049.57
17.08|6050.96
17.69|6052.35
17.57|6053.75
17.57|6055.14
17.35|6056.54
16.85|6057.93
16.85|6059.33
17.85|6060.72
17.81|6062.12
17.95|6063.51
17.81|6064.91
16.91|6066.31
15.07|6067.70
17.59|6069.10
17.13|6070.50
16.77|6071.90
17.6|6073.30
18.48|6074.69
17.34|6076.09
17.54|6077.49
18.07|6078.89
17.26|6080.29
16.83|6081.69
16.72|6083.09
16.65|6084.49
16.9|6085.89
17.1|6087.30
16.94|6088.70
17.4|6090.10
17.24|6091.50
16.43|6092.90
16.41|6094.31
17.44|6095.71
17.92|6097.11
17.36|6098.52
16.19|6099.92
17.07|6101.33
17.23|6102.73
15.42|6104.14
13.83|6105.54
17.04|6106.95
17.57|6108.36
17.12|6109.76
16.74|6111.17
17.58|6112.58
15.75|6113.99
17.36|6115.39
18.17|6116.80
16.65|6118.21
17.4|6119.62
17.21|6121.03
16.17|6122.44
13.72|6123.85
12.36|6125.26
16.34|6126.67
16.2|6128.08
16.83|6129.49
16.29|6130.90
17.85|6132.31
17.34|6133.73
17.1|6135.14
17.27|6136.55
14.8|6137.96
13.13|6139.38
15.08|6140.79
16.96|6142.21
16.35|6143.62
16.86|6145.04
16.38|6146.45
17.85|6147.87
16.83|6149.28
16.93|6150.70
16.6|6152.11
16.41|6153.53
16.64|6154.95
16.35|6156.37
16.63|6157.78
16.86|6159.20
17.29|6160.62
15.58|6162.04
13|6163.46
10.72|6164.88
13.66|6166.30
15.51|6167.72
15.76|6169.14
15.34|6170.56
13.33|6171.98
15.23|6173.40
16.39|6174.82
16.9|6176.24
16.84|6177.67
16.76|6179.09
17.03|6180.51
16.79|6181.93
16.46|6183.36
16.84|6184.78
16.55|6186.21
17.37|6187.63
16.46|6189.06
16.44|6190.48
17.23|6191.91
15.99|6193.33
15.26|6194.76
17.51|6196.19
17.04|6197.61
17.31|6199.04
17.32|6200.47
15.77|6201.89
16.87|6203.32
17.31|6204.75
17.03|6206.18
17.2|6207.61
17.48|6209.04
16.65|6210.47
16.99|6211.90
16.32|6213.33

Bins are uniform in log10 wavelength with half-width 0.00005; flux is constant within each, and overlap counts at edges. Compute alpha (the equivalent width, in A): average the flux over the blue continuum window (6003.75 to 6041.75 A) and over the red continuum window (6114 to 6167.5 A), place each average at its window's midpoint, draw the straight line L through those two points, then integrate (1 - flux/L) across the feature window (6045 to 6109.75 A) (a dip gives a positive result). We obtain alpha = -2.2 A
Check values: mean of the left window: 17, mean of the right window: 16.1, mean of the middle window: 17.1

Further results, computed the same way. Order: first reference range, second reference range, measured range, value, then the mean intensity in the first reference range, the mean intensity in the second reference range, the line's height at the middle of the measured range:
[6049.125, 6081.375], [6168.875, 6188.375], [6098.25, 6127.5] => 0.9 A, 17.4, 16.3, 16.9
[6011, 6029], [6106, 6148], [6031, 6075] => -2.0 A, 16.7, 16.4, 16.6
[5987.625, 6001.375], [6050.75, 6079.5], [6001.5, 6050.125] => 0.8 A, 17.3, 17.4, 17.3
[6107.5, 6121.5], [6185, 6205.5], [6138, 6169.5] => 2.2 A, 17.2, 16.7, 17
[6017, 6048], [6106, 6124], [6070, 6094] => -0.4 A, 17.1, 16.9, 16.9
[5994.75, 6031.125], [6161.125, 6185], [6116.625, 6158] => -1.5 A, 17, 15.4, 15.8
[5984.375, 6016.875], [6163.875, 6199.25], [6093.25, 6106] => -0.1 A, 17.1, 16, 16.5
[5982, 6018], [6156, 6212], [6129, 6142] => 0.2 A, 17.1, 16.2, 16.5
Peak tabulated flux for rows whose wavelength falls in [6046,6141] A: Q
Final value 18.48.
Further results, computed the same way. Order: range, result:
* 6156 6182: 17.29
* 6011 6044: 17.78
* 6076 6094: 18.07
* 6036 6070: 17.95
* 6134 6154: 17.85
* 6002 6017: 18.32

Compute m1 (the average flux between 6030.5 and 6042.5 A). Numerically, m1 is 17.4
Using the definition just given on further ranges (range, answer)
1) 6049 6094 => 17.2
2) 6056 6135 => 16.9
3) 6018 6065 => 17.2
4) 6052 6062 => 17.4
